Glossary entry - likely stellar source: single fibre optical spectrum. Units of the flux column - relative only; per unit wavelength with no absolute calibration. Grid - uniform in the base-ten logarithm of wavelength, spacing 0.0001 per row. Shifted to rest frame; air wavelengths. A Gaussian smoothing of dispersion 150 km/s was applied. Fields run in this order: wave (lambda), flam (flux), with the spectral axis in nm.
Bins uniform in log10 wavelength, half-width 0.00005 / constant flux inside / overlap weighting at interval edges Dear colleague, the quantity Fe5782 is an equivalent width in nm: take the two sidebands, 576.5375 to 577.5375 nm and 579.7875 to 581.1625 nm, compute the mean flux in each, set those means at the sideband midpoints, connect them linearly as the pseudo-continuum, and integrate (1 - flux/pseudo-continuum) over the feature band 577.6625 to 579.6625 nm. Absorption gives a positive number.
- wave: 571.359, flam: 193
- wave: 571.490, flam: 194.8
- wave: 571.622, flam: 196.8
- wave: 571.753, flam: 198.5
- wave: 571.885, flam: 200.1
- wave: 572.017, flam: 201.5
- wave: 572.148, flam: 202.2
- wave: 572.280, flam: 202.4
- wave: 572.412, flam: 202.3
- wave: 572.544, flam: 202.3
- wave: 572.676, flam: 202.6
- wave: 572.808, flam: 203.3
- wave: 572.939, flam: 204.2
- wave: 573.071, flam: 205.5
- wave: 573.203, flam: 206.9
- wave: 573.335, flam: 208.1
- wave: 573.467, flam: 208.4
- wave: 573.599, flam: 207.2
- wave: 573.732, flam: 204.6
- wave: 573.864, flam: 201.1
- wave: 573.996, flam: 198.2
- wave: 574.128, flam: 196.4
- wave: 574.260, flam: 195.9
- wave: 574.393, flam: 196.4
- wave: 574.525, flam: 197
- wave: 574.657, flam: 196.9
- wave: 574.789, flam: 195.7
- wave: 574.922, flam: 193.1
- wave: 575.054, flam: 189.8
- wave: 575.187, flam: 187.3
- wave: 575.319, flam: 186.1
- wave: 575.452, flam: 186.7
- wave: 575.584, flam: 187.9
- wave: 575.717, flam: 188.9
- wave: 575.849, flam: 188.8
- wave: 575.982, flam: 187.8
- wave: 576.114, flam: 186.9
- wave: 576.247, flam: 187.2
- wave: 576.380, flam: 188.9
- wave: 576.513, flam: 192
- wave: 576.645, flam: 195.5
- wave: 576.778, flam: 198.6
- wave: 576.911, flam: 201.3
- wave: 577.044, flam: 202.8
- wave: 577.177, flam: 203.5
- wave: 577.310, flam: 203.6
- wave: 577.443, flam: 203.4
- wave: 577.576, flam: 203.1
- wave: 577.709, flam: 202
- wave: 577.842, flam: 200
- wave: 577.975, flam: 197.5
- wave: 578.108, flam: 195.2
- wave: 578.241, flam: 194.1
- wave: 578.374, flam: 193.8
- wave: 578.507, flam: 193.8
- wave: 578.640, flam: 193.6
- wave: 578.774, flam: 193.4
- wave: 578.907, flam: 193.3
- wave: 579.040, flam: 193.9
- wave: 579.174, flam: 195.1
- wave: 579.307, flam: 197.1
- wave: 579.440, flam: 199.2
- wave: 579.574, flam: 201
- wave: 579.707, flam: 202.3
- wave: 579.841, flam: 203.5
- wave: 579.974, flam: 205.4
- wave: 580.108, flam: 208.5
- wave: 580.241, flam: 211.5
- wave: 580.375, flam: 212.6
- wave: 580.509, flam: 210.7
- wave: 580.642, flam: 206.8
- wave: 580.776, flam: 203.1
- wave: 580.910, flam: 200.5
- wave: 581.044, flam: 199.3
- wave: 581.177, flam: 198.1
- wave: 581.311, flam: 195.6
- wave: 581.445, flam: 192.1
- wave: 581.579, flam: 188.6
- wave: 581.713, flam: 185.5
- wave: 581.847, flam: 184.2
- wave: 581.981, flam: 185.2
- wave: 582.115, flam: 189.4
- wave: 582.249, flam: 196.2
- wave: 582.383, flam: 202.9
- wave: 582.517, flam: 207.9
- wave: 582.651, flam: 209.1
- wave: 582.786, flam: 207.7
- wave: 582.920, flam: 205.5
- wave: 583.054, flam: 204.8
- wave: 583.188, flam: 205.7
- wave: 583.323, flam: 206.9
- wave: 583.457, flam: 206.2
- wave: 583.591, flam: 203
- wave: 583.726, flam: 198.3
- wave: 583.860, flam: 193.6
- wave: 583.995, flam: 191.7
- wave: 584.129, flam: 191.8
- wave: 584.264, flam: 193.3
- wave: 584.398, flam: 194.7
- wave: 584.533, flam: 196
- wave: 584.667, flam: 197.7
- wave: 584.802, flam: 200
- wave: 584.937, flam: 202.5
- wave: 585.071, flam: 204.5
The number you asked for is 0.07 nm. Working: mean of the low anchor 201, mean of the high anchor 206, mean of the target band 196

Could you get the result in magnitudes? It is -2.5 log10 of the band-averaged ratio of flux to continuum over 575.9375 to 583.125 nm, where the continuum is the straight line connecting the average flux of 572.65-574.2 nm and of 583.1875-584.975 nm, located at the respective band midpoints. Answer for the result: 0.01 mag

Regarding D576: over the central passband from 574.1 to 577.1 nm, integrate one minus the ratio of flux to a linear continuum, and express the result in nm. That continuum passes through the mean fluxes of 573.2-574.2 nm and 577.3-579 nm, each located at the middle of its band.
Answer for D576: 0.126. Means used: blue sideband 204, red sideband 197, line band 192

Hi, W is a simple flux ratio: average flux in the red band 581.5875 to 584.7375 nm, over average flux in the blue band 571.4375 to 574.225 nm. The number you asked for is 0.98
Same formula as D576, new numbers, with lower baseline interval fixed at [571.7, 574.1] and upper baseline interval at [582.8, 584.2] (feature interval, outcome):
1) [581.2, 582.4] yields 0.06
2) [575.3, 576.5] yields 0.09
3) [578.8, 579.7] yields 0.02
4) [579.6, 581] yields -0.03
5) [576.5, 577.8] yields 0.01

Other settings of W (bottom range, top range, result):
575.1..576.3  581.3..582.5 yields 1.02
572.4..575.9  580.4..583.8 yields 1.01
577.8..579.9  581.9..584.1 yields 1.02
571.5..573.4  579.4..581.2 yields 1.01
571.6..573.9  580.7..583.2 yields 0.97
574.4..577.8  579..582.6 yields 1.03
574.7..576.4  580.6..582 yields 1.03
